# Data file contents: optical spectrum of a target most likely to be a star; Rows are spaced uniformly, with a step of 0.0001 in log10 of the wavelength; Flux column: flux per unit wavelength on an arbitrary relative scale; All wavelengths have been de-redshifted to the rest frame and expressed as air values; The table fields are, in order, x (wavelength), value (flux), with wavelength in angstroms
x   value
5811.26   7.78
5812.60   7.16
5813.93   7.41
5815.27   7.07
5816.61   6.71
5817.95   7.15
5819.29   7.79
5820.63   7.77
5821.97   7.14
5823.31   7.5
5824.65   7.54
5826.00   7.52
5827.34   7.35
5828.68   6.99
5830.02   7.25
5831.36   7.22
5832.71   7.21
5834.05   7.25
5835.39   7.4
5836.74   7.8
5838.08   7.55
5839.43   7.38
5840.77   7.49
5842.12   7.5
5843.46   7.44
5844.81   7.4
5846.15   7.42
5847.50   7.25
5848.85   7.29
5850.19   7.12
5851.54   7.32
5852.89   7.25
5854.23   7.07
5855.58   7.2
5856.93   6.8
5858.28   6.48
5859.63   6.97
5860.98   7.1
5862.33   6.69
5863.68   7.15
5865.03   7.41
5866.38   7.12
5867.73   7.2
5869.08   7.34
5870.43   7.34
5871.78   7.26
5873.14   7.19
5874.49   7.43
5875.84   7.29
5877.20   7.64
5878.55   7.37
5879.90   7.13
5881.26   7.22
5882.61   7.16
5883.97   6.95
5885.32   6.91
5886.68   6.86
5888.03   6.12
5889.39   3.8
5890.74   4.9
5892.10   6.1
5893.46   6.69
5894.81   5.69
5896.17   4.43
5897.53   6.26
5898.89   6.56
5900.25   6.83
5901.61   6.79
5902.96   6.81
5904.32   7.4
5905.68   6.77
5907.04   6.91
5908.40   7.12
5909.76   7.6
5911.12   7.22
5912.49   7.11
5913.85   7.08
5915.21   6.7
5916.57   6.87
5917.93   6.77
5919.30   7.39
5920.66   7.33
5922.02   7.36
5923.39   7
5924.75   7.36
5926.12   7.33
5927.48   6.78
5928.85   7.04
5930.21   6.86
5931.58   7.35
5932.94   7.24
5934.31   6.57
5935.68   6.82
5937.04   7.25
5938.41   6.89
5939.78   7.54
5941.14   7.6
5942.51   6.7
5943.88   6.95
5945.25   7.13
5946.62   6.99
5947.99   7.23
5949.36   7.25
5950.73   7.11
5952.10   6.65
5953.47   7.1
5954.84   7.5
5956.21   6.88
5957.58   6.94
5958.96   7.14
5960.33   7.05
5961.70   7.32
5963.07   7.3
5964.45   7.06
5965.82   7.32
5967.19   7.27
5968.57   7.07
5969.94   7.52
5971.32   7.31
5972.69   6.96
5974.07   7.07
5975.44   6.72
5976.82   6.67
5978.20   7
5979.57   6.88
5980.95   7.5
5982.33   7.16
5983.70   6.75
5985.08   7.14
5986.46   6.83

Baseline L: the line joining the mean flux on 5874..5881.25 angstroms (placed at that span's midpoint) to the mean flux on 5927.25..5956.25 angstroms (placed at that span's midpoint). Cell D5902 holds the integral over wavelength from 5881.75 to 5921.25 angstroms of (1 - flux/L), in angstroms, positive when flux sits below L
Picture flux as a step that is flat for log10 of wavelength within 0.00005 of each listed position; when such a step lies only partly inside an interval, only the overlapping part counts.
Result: 3.6 angstroms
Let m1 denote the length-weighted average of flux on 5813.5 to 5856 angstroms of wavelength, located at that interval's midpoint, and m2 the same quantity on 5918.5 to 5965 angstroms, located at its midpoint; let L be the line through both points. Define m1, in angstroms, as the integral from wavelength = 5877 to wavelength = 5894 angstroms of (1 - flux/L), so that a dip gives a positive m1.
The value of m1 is 1.7 angstroms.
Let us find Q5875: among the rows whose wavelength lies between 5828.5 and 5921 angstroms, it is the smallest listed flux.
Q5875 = 3.8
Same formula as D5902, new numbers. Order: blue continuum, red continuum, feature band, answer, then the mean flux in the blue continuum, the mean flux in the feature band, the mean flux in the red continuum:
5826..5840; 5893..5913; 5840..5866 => -0.07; 7.35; 7.18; 6.68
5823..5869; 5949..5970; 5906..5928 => 0.21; 7.25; 7.12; 7.14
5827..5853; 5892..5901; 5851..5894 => -1.74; 7.35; 6.89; 6.08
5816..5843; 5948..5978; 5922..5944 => 0.23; 7.38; 7.09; 7.11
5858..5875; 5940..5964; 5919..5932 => -0.08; 7.14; 7.17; 7.12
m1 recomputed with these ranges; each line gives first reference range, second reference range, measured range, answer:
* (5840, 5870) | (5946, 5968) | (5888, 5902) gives 2.7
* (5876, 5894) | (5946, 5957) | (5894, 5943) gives -0.7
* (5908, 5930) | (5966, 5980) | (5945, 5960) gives 0.0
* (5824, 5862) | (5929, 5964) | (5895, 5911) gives 1.1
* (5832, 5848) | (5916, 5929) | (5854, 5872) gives 0.6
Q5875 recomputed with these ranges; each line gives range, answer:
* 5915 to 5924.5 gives 6.7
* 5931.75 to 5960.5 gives 6.57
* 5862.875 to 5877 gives 7.12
